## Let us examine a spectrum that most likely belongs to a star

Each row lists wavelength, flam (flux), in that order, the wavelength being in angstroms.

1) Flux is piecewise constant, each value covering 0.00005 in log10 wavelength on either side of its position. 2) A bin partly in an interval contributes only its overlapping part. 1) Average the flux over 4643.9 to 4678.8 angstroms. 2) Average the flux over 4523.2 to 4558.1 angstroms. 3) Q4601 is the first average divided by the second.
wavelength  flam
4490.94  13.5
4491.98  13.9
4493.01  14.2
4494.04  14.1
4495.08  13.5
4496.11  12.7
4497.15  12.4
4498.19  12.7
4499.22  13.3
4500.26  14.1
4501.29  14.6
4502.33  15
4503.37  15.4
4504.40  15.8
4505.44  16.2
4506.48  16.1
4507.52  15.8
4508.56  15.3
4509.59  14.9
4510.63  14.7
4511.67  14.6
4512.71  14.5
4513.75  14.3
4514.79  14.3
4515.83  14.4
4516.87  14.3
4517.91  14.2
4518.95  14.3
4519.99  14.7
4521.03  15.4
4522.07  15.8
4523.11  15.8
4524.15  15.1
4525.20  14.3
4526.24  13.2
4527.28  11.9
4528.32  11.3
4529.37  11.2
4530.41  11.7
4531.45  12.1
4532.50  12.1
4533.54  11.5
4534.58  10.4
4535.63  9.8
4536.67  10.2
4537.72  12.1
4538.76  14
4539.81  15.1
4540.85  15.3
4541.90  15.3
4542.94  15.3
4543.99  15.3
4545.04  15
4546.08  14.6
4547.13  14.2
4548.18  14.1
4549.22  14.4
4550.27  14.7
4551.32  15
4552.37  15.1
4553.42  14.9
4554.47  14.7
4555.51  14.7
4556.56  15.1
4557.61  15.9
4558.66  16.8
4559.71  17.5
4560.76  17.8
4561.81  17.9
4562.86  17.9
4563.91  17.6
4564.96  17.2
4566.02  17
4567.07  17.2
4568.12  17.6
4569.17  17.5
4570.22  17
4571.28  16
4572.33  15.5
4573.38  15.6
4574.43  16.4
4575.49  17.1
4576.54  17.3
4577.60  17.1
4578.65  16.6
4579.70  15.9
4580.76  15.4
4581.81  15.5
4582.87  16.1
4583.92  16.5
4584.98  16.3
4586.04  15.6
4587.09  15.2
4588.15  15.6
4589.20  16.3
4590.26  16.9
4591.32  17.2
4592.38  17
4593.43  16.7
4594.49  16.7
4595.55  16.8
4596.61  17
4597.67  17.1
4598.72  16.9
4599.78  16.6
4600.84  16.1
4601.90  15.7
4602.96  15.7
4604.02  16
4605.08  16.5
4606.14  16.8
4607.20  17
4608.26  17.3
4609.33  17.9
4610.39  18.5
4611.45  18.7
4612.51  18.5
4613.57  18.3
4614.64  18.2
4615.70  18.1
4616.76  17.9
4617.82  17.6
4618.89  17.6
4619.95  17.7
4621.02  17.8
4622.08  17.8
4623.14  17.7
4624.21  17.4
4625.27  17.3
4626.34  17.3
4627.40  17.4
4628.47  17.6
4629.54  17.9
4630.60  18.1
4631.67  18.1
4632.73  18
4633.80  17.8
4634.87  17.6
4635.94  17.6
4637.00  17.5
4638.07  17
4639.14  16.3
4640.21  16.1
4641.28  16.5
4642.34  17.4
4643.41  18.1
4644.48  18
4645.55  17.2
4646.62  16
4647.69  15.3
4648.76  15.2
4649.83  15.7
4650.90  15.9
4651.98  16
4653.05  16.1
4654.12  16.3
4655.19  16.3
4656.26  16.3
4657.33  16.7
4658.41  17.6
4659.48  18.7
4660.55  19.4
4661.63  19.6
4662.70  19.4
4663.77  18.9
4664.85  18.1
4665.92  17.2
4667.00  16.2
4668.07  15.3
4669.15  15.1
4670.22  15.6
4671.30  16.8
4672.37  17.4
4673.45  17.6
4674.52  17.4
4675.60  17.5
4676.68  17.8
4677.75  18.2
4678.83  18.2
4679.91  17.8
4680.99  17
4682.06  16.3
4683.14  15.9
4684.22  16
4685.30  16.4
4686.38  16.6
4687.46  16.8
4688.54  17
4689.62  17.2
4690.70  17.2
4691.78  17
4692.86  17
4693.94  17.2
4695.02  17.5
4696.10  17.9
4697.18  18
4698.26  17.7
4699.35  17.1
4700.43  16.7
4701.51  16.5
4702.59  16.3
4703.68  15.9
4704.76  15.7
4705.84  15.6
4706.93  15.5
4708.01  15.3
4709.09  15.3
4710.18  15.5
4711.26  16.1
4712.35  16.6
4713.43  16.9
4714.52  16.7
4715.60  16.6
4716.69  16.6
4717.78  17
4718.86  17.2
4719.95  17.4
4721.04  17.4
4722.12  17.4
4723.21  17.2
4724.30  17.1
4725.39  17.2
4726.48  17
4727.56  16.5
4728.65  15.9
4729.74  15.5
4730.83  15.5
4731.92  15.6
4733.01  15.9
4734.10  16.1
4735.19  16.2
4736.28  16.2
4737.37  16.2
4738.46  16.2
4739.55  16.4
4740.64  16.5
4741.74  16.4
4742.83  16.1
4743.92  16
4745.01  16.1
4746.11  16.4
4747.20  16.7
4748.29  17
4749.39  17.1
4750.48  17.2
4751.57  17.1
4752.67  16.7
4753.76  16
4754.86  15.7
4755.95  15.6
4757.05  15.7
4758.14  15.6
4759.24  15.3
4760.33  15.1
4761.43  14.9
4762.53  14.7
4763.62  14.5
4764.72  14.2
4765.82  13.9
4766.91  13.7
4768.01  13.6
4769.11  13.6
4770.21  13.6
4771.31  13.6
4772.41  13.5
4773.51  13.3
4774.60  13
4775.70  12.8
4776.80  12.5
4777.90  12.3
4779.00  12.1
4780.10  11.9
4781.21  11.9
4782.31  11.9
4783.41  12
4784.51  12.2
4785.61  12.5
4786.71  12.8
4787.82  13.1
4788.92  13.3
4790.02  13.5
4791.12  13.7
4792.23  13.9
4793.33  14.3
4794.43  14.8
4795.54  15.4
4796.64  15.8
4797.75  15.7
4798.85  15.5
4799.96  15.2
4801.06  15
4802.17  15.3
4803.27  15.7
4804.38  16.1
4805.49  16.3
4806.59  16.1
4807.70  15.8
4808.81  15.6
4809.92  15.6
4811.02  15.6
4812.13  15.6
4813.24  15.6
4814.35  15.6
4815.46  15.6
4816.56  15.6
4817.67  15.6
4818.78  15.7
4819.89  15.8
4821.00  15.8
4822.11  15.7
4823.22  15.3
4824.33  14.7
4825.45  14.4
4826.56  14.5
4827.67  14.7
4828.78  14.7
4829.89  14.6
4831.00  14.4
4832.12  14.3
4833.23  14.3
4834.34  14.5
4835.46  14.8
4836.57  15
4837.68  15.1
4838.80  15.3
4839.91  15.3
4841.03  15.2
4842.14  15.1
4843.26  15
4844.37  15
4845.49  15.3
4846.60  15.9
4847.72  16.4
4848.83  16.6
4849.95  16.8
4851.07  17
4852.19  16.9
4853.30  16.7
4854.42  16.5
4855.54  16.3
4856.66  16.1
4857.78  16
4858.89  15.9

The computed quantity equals 1.25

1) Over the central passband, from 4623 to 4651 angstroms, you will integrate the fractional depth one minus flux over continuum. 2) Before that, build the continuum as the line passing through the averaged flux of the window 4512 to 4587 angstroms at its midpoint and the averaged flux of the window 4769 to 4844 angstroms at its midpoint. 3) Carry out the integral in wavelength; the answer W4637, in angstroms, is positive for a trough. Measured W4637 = -4.4 angstroms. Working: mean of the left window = 15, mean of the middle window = 17.1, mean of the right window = 14.5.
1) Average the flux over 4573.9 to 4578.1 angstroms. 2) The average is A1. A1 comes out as 16.9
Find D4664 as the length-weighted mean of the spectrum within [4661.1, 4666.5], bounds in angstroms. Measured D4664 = 18.6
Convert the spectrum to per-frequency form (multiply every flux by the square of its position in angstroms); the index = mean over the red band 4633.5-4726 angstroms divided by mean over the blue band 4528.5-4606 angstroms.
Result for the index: 1.14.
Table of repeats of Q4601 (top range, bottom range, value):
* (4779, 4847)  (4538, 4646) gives 0.88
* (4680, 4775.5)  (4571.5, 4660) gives 0.95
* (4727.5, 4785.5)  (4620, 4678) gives 0.86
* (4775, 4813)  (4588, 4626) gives 0.82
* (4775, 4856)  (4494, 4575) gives 1.01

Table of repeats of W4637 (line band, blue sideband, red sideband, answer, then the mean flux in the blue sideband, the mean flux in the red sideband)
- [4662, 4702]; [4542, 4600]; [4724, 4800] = -4.45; 16.2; 14.9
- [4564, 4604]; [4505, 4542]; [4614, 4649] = -1.81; 13.8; 17.4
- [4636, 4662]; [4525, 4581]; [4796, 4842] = -3.13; 14.9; 15.3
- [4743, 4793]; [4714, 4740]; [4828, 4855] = 5.85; 16.5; 15.4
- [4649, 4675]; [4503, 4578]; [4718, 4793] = -3.60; 14.9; 15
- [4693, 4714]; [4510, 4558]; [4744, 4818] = -2.99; 13.9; 14.7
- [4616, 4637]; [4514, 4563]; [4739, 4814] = -4.76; 14.2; 14.7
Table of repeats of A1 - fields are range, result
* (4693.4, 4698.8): 17.7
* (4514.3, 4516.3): 14.3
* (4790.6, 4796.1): 14.4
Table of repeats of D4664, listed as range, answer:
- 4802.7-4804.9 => 15.9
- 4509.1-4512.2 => 14.7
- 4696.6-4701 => 17.4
